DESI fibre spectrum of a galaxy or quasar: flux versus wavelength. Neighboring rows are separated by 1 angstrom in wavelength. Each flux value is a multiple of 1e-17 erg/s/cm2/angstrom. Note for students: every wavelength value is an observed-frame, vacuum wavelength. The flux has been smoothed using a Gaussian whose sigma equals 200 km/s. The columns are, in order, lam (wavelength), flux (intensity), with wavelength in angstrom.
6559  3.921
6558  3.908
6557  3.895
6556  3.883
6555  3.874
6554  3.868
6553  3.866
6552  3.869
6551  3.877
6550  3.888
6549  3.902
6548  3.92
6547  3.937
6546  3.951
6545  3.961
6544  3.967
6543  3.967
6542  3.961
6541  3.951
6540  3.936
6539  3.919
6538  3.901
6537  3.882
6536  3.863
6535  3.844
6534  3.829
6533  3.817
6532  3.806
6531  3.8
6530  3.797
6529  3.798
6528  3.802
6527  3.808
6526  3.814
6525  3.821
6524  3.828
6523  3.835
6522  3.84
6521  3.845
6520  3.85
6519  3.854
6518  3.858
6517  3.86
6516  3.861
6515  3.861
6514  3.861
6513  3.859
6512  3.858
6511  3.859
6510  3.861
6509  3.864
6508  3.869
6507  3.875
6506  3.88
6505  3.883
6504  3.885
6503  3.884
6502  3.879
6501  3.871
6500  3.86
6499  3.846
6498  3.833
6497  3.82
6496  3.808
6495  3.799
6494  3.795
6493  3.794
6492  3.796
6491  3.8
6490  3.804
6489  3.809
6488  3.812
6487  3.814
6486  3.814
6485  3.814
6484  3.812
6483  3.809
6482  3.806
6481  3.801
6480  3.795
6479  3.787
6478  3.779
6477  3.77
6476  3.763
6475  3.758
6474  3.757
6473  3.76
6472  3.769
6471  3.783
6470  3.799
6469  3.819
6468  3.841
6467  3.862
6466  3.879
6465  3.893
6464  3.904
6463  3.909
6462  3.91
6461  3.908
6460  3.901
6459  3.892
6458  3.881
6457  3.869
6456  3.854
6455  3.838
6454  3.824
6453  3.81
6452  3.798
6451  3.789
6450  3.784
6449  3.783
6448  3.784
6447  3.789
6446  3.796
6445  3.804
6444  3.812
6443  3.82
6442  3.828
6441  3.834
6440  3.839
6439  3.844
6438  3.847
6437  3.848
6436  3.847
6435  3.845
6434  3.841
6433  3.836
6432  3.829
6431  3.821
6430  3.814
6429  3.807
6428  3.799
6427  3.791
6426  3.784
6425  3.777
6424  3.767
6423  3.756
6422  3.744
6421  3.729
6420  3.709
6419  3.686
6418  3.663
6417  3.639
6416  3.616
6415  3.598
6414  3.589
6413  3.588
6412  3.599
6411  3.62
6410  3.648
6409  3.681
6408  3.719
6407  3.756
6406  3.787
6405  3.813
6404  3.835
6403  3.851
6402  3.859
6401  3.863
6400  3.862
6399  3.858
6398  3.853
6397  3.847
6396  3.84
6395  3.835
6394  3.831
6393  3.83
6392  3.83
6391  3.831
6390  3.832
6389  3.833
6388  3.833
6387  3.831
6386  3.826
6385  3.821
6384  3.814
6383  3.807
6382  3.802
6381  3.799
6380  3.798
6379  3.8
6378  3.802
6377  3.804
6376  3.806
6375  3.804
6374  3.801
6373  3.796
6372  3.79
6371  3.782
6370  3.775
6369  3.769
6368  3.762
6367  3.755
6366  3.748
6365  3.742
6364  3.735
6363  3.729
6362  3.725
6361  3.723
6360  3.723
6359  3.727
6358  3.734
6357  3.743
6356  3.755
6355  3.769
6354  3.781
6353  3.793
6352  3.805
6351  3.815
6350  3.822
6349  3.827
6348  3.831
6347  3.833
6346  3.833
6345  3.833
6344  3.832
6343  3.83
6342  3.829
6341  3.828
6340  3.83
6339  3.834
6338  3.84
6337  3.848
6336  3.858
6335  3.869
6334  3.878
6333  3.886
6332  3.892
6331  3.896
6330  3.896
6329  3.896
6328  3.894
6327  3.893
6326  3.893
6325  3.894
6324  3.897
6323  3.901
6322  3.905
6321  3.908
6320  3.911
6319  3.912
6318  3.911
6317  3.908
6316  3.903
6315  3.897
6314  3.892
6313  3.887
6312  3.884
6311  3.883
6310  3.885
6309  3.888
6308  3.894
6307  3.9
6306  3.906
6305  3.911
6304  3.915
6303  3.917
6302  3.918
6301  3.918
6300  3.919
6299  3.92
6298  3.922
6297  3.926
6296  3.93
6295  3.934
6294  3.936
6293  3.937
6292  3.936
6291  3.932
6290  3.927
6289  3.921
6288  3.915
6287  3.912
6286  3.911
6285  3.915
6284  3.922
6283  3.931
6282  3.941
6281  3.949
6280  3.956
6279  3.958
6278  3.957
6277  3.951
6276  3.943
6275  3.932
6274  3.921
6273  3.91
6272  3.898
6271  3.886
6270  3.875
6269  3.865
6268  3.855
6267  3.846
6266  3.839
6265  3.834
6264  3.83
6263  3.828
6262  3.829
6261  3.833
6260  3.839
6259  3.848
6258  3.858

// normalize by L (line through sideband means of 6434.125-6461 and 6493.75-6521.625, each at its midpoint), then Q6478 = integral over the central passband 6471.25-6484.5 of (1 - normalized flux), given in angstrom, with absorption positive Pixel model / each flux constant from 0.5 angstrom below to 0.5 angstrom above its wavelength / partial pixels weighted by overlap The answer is 0.2 angstrom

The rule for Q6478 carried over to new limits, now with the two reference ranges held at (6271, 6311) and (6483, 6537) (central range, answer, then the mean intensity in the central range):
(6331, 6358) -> 0.5 angstrom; 3.83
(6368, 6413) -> 1.0 angstrom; 3.8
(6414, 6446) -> 0.7 angstrom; 3.78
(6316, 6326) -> 0.0 angstrom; 3.9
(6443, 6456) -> 0.2 angstrom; 3.8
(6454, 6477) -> 0.1 angstrom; 3.84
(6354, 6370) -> 0.6 angstrom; 3.74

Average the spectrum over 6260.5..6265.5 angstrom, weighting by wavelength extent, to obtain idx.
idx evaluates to 3.83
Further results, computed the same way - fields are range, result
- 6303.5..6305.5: 3.91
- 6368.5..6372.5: 3.78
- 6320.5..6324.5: 3.9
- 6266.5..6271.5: 3.87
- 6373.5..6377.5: 3.8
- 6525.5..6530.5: 3.8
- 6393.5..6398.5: 3.84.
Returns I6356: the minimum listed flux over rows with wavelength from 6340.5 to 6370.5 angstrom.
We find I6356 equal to 3.723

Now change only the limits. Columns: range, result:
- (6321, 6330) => 3.893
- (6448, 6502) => 3.757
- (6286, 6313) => 3.883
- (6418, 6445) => 3.663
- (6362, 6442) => 3.588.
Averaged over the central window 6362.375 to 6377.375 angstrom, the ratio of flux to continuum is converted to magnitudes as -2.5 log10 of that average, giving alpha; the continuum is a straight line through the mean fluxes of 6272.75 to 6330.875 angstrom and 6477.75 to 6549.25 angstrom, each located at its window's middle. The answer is 0.03 mag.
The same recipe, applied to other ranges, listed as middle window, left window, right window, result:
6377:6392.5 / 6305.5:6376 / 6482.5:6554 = 0.01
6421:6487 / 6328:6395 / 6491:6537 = 0.00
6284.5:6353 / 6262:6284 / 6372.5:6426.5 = -0.01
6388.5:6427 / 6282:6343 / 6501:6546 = 0.04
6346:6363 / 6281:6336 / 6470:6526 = 0.03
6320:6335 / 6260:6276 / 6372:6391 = -0.02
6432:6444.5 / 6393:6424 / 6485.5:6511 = -0.02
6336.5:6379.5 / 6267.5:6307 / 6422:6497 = 0.03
